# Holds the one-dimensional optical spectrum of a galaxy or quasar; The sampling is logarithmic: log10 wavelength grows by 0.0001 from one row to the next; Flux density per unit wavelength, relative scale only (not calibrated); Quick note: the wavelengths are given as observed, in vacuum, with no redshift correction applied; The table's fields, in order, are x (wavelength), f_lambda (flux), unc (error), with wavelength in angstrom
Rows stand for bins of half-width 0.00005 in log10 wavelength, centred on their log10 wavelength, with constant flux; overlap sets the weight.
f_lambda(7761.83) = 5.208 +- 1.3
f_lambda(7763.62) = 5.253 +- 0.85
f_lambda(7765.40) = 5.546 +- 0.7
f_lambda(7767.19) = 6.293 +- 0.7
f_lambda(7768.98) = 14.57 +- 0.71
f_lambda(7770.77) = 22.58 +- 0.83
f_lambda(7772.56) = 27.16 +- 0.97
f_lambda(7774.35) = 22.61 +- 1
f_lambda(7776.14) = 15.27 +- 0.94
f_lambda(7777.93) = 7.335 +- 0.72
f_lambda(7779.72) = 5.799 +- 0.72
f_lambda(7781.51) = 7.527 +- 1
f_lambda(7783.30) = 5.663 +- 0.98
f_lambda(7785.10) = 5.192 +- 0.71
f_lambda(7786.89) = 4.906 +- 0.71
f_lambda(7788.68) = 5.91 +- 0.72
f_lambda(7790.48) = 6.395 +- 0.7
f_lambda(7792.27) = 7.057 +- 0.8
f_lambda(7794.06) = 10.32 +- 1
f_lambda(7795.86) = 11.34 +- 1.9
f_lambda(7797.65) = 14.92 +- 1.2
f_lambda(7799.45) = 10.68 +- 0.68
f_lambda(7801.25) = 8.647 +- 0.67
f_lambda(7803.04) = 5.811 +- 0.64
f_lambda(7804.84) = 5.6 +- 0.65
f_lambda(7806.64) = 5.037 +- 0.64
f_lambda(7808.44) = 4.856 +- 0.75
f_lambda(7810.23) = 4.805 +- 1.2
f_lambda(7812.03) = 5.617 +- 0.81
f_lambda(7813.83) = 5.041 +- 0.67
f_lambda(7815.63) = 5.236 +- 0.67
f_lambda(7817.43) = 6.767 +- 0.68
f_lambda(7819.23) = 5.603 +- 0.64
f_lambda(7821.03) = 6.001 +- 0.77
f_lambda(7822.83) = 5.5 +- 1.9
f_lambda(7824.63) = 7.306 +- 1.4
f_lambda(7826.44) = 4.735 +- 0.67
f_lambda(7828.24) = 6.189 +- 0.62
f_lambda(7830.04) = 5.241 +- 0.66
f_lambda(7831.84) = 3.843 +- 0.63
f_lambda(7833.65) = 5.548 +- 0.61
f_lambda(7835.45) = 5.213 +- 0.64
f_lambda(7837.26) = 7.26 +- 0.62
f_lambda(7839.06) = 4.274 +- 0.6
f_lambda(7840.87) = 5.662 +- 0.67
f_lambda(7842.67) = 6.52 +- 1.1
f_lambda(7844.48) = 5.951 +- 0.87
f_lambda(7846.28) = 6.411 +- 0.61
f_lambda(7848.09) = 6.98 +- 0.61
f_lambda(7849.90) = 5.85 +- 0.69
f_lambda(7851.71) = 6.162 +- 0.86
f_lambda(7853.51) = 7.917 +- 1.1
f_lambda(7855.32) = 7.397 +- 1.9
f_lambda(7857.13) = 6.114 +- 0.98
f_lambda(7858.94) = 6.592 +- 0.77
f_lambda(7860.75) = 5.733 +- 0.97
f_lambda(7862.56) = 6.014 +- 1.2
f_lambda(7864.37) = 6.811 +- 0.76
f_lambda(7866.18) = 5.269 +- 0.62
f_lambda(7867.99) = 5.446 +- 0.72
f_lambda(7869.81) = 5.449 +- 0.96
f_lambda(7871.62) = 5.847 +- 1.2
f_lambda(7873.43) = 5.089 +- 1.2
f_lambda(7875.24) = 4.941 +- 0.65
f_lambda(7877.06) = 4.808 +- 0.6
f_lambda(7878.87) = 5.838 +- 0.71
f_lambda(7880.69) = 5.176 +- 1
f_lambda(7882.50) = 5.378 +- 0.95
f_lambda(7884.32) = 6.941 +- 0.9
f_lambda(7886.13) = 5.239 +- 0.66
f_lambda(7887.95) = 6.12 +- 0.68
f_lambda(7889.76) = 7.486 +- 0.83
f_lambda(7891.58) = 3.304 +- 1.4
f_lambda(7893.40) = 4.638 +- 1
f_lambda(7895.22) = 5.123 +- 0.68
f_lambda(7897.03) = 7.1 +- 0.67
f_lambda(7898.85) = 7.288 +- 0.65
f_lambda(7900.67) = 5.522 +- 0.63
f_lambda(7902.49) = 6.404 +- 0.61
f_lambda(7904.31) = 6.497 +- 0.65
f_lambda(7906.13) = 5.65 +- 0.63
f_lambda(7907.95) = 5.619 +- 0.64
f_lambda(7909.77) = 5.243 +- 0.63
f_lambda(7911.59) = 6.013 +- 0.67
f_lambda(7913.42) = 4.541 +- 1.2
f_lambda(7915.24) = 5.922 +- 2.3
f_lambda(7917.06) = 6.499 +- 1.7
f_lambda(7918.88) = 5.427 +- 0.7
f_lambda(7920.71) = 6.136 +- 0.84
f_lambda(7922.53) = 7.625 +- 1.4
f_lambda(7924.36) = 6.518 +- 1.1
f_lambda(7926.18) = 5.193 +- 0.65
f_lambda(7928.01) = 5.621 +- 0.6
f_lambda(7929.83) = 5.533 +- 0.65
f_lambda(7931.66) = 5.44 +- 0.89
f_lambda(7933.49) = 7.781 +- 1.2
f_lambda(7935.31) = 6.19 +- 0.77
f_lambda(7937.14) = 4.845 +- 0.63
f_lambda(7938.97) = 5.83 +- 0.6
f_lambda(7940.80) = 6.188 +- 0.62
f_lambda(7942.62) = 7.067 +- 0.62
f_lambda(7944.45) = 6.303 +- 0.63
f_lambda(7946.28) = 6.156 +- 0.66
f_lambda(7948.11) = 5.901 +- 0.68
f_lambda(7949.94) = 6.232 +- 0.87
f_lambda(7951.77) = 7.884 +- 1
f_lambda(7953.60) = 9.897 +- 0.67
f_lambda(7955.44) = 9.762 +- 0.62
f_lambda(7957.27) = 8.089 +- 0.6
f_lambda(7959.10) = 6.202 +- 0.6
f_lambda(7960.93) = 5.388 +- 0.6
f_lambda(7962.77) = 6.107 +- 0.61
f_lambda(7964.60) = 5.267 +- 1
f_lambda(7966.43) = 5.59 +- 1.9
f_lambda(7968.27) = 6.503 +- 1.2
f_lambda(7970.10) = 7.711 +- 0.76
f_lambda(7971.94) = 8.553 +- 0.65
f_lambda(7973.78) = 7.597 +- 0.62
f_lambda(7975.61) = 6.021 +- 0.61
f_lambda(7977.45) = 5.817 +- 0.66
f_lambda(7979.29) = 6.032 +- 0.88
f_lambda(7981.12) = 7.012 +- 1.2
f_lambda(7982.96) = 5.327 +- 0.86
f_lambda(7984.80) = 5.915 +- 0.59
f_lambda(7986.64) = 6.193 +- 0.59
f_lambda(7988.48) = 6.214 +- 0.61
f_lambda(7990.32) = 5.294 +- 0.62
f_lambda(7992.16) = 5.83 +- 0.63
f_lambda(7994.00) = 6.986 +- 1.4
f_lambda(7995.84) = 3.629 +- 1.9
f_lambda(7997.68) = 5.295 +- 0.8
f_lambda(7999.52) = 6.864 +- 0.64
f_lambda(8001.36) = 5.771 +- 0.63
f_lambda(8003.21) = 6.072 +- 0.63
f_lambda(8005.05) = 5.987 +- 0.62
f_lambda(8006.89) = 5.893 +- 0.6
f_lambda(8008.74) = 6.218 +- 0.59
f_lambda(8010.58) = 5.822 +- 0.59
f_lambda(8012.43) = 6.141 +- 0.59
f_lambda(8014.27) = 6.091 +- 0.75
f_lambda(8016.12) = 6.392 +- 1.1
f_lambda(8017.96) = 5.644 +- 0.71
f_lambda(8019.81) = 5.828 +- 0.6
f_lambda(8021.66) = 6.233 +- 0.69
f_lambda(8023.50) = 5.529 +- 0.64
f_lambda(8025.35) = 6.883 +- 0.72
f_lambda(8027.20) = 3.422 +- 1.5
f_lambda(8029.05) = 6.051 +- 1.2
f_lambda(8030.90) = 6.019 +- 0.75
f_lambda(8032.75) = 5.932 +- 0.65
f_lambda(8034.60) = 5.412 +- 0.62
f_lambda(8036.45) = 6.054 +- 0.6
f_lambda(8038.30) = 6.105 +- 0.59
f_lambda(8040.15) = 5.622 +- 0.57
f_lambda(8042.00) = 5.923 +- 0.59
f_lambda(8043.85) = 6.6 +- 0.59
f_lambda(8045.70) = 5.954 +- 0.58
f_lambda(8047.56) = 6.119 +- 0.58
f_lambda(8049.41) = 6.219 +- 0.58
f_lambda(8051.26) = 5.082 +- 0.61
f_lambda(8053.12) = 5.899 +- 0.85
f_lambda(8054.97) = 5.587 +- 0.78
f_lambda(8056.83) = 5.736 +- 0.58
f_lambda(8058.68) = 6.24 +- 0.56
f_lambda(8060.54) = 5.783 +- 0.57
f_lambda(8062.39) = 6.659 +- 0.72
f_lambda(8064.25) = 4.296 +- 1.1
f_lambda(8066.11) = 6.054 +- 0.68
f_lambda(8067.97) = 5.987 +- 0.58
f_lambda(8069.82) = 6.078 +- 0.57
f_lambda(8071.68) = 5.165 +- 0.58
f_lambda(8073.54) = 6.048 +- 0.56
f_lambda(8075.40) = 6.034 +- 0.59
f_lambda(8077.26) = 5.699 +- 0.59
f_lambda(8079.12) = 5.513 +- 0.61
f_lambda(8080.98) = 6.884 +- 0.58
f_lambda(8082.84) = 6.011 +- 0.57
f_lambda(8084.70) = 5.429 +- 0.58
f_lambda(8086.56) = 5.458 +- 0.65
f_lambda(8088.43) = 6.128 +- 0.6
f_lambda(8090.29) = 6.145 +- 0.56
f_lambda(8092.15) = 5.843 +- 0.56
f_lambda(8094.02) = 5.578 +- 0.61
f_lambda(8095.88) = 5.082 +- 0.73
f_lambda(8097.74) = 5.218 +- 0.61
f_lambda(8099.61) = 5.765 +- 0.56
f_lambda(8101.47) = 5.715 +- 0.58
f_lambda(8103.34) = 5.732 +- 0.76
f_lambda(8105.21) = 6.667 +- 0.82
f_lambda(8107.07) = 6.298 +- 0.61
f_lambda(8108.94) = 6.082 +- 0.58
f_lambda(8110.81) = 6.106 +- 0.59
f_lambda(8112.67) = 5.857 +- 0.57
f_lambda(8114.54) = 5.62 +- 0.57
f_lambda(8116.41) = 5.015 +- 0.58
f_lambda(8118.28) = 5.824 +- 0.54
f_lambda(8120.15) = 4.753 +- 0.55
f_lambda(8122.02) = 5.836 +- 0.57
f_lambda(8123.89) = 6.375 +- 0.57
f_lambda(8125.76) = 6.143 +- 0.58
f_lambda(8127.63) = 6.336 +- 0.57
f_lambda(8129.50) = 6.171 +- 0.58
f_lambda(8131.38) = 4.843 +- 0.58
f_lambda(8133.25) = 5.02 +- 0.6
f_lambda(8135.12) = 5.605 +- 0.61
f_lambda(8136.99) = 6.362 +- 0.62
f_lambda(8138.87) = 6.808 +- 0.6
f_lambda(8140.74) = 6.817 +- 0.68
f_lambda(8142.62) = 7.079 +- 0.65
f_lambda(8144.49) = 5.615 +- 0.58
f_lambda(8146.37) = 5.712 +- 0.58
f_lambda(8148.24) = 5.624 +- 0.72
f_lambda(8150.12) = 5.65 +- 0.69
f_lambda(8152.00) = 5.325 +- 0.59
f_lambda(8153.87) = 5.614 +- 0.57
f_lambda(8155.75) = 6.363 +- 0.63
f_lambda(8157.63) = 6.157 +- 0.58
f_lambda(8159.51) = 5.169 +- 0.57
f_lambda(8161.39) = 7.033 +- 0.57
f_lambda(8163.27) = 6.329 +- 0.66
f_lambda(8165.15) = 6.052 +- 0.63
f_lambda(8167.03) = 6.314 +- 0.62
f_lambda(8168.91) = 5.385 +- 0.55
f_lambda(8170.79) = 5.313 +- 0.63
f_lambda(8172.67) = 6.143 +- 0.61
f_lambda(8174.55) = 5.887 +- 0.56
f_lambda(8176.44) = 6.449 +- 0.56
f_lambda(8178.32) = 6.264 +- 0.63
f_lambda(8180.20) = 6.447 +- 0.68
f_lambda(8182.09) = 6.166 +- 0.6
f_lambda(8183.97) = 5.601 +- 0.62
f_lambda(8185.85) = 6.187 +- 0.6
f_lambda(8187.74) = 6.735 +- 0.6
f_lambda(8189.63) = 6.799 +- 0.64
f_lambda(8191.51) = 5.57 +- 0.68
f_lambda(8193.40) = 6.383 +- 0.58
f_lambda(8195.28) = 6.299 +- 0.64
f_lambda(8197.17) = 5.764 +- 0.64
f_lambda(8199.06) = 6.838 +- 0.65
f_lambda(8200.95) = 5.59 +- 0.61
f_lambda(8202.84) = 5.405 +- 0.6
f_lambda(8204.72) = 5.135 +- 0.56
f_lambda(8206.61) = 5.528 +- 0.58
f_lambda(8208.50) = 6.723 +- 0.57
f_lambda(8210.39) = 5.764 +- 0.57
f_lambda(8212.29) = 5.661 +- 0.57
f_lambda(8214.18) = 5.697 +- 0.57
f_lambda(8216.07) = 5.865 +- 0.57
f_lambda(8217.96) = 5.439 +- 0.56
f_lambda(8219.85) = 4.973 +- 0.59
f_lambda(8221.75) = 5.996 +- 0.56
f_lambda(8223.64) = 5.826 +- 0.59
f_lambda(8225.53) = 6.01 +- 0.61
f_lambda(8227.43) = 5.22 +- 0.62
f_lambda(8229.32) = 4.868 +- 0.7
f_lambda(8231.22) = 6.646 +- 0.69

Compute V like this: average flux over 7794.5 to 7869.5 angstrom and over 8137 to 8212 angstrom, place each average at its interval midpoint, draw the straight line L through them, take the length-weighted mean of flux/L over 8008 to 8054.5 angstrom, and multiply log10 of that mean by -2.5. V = 0.056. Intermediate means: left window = 6.4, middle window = 5.88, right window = 6.05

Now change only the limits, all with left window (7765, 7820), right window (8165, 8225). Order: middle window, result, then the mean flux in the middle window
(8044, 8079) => 0.20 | 5.82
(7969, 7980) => 0.10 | 6.96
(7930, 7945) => 0.27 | 6.17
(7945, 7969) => 0.14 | 6.84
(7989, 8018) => 0.25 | 5.88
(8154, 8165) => 0.01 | 6.15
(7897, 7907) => 0.28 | 6.35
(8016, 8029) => 0.27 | 5.69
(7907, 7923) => 0.36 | 5.84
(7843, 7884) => 0.38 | 5.98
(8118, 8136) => 0.14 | 5.69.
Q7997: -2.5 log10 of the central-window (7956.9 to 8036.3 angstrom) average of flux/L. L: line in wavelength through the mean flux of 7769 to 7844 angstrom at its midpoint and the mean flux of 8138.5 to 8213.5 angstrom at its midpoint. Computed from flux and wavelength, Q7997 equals 0.16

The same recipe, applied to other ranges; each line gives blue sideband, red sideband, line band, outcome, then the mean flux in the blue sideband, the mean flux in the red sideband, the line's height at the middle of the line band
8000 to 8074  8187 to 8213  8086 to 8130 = 0.020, 5.87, 6.01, 5.93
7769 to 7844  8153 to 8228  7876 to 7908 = 0.292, 8.03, 5.96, 7.57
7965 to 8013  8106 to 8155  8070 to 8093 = 0.018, 6.15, 5.87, 5.97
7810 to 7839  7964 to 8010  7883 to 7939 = -0.004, 5.6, 6.15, 5.89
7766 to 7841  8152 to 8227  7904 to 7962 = 0.165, 8.13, 5.96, 7.4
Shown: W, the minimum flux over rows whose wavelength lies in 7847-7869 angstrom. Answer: 5.269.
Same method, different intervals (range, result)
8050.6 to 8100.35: 4.296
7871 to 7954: 3.304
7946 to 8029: 3.422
